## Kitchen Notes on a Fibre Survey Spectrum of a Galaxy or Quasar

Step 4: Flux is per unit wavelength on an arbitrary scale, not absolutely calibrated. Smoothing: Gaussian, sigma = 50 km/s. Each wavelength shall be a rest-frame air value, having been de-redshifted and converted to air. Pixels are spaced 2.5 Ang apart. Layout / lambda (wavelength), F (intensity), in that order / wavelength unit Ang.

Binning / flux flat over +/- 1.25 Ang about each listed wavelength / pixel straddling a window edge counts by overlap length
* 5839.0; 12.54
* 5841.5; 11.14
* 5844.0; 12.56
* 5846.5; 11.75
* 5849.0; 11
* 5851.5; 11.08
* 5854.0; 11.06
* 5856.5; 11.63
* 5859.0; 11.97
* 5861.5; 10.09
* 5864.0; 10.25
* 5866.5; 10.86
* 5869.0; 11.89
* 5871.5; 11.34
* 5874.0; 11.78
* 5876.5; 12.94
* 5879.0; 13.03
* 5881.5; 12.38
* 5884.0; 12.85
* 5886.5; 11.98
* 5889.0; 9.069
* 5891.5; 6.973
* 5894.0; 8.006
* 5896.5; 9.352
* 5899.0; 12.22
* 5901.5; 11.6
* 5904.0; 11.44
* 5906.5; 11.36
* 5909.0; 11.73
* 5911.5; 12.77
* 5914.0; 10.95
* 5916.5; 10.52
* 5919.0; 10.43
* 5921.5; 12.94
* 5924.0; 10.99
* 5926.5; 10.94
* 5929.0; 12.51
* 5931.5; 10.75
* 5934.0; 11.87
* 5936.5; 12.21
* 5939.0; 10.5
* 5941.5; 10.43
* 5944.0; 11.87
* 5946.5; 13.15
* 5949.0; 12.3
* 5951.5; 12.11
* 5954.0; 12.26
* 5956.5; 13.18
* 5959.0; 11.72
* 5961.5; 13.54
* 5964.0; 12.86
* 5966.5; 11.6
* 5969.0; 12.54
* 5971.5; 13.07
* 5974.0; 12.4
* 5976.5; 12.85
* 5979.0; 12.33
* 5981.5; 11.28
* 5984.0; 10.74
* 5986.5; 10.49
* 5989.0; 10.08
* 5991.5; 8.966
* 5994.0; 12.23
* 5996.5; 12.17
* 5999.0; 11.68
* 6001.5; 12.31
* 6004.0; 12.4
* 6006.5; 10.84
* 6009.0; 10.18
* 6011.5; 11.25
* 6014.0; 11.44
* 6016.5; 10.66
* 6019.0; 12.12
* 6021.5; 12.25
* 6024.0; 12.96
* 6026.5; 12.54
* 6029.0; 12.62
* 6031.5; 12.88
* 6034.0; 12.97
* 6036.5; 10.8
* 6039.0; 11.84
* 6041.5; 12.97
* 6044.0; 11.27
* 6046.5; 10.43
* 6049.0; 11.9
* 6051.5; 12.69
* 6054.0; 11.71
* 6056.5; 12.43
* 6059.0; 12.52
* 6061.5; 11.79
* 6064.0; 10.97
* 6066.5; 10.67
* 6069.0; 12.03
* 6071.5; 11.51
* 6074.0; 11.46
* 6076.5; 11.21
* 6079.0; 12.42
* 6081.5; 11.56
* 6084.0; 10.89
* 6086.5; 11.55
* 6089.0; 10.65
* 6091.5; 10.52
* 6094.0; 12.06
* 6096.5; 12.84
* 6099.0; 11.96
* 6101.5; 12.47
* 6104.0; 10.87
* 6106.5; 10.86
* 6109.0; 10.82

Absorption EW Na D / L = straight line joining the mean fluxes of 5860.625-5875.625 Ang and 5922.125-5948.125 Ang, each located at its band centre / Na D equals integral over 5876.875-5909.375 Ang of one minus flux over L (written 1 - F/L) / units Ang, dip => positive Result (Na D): 0.92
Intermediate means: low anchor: 11.1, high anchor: 11.6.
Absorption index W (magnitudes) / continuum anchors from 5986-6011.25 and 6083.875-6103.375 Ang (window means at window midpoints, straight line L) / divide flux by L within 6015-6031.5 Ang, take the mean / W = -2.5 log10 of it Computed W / -0.09 mag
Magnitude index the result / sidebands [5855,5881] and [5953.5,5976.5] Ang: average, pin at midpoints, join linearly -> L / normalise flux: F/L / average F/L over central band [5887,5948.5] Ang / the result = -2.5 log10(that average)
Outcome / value 0.100 mag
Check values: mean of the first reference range 11.6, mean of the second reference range 12.6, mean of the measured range 11.1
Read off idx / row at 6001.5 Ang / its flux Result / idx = 12.31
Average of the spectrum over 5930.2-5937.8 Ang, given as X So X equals 11.6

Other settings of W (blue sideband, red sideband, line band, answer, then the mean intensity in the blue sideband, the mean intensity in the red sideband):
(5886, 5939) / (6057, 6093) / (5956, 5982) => -0.13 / 11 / 11.4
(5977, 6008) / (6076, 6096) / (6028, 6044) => -0.08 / 11.3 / 11.4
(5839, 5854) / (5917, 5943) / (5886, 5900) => 0.21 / 11.6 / 11.3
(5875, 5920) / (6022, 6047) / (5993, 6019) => 0.04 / 11.1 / 12.2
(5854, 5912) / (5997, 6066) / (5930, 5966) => -0.05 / 11.2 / 11.9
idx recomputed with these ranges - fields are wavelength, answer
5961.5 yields 13.54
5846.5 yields 11.75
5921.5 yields 12.94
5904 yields 11.44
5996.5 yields 12.17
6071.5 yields 11.51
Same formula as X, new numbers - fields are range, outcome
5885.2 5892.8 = 9.35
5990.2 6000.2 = 11.3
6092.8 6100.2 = 12.3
